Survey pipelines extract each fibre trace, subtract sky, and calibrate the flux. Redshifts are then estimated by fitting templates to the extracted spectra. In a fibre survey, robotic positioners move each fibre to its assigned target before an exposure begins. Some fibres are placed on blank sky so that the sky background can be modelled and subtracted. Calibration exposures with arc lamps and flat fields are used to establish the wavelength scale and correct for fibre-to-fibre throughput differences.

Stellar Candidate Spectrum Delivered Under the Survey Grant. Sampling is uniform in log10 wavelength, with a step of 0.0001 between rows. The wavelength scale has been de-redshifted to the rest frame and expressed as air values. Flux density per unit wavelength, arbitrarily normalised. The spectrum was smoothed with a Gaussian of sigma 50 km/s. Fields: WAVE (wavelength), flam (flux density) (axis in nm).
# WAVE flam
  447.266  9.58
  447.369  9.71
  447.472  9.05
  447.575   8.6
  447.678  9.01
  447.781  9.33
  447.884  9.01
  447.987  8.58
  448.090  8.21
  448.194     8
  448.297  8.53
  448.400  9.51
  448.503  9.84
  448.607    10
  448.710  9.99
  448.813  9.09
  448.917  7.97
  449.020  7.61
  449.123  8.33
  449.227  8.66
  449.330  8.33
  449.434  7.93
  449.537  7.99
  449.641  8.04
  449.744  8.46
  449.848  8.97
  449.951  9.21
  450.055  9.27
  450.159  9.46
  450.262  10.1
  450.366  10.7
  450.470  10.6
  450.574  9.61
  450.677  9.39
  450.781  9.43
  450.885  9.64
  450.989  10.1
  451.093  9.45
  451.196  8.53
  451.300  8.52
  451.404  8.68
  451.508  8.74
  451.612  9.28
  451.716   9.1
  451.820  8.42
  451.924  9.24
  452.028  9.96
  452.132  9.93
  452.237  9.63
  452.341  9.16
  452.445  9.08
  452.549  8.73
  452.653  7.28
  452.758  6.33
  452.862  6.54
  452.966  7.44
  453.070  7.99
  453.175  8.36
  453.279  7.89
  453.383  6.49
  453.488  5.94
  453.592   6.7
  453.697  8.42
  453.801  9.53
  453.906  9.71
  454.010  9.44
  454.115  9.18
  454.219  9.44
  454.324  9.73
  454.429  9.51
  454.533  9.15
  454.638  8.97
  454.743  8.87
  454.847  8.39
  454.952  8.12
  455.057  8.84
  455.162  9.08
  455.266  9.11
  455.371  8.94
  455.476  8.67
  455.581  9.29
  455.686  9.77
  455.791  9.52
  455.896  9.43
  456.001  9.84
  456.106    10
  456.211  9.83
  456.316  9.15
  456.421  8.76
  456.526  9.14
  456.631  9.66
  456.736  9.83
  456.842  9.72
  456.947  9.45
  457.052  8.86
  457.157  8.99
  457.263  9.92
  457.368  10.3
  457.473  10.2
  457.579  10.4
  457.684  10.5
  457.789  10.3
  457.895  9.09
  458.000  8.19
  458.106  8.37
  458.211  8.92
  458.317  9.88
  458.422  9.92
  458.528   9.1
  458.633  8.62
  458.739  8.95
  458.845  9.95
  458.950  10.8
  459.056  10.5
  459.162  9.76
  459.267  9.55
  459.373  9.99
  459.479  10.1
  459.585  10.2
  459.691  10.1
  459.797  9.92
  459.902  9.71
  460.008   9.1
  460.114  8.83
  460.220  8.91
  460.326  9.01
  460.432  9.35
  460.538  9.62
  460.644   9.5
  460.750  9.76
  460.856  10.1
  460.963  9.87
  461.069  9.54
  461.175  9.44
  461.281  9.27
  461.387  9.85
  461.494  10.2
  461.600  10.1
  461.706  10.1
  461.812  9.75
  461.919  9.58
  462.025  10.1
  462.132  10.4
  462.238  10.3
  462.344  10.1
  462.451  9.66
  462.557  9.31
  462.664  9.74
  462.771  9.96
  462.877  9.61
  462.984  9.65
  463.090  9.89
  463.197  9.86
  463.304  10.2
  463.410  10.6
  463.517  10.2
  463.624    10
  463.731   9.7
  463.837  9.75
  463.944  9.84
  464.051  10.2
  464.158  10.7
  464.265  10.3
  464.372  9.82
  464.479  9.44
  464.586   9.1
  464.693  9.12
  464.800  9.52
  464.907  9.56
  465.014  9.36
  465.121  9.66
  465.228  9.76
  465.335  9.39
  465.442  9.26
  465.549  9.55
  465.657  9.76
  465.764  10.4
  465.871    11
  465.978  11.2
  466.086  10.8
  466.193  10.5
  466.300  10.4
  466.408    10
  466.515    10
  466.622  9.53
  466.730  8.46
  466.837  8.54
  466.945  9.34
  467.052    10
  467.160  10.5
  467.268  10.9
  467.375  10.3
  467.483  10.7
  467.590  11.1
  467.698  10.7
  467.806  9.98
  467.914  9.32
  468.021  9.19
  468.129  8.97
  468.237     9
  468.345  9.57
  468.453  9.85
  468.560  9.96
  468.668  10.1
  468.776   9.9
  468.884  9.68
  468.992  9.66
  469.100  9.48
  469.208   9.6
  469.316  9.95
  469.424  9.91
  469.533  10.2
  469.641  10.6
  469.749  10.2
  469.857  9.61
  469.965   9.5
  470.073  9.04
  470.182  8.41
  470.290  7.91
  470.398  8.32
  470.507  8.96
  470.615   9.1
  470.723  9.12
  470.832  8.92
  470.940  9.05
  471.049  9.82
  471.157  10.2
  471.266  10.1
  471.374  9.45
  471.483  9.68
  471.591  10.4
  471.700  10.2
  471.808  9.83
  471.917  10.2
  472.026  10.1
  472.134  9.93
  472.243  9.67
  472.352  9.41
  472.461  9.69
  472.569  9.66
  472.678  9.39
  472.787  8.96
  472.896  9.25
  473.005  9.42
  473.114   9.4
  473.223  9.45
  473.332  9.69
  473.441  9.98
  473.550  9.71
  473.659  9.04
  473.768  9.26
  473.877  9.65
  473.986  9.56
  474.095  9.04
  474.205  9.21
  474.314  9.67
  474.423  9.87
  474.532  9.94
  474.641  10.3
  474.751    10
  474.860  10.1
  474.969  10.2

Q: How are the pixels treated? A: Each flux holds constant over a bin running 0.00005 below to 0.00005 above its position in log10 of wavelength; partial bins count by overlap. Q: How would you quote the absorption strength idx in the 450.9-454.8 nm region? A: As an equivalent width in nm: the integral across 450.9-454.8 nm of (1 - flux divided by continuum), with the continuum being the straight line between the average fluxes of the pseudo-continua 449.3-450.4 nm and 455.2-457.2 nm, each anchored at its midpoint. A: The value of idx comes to 0.21 nm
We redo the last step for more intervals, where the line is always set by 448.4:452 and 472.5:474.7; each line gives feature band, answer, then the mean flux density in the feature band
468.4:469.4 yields -0.039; 9.81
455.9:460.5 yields -0.166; 9.57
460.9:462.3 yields -0.088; 9.89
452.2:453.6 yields 0.222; 7.7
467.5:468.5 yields -0.038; 9.77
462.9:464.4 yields -0.113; 10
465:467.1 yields -0.105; 9.86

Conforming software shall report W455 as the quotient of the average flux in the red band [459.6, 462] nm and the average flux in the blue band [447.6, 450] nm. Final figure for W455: 1.10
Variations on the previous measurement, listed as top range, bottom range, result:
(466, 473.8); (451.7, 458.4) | 1.08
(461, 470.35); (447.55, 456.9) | 1.10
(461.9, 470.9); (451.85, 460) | 1.07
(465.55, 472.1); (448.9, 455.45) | 1.12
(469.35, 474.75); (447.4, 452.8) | 1.06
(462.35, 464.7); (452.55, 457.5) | 1.12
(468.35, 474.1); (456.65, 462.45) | 0.99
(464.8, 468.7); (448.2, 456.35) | 1.11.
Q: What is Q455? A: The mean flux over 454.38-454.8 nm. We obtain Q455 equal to 9.13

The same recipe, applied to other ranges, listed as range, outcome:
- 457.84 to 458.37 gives 8.89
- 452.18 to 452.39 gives 9.38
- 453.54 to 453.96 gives 8.6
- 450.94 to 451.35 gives 9.16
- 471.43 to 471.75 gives 10.1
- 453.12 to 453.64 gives 7.08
